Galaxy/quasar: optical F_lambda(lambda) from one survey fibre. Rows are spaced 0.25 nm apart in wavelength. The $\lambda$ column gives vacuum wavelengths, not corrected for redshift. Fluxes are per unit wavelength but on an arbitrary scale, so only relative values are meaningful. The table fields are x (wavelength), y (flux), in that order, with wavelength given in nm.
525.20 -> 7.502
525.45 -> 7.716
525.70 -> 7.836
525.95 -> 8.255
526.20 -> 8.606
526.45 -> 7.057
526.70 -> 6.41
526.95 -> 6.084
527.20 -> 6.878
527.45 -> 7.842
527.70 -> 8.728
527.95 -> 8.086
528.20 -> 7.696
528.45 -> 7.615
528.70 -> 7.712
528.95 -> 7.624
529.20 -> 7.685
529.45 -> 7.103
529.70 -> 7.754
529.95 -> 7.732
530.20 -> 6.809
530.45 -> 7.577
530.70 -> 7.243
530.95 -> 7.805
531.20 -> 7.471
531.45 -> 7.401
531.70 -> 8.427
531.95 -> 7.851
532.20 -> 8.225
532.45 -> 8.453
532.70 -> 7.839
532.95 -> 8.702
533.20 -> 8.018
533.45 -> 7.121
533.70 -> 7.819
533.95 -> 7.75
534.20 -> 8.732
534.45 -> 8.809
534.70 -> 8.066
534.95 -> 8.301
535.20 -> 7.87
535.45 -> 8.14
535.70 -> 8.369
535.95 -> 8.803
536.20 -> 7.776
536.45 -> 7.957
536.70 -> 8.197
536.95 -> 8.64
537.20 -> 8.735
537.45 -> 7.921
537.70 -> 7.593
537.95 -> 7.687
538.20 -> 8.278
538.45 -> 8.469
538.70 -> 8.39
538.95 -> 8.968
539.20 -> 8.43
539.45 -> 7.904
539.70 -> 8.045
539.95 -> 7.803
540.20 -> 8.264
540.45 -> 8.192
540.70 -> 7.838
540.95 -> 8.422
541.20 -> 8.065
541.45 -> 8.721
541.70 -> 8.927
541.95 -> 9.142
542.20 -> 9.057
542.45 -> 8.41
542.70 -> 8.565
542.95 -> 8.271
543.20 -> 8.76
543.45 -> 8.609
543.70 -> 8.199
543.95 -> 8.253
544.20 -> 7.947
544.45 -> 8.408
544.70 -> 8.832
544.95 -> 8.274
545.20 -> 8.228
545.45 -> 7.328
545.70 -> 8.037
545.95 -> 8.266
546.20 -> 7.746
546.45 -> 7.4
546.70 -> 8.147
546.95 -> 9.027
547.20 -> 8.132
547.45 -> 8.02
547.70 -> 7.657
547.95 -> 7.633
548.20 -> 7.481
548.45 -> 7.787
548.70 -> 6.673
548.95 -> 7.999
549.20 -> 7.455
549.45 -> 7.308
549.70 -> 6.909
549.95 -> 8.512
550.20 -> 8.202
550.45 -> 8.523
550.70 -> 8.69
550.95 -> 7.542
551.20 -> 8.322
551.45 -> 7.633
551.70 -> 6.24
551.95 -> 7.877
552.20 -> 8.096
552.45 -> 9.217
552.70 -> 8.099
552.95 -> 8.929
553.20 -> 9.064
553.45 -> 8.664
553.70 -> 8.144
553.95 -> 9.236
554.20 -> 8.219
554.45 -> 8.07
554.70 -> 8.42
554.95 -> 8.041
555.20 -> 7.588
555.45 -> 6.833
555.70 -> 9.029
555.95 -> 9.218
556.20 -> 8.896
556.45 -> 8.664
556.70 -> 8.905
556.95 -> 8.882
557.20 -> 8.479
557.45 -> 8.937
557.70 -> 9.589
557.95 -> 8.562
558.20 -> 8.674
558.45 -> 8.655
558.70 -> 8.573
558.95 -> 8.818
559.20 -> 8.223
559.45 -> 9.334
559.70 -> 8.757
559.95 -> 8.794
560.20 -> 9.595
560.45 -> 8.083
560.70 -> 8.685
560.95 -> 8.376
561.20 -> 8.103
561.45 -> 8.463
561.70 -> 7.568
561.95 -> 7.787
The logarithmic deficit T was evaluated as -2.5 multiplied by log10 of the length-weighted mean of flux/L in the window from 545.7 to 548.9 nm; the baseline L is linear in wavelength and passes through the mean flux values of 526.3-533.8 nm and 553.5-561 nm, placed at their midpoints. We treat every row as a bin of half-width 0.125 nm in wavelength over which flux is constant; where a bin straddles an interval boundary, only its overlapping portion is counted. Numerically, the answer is 0.055 mag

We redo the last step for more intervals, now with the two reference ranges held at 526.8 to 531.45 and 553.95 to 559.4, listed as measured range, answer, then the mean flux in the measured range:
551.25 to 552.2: 0.128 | 7.45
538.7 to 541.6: -0.043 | 8.25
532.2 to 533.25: -0.084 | 8.27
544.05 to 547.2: 0.001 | 8.14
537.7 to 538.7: -0.033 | 8.11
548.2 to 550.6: 0.079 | 7.71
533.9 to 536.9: -0.068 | 8.25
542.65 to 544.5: -0.040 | 8.37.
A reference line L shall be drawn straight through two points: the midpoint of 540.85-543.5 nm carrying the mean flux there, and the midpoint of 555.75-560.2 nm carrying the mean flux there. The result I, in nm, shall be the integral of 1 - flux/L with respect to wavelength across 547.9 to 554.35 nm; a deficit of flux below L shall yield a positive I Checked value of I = 0.54 nm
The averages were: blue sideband 8.63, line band 8.02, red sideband 8.85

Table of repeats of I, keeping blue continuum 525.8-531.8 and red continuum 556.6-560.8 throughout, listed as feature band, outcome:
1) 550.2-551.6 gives 0.06 nm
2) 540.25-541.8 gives -0.05 nm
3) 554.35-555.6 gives 0.12 nm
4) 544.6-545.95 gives 0.02 nm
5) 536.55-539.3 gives -0.12 nm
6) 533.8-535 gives -0.08 nm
